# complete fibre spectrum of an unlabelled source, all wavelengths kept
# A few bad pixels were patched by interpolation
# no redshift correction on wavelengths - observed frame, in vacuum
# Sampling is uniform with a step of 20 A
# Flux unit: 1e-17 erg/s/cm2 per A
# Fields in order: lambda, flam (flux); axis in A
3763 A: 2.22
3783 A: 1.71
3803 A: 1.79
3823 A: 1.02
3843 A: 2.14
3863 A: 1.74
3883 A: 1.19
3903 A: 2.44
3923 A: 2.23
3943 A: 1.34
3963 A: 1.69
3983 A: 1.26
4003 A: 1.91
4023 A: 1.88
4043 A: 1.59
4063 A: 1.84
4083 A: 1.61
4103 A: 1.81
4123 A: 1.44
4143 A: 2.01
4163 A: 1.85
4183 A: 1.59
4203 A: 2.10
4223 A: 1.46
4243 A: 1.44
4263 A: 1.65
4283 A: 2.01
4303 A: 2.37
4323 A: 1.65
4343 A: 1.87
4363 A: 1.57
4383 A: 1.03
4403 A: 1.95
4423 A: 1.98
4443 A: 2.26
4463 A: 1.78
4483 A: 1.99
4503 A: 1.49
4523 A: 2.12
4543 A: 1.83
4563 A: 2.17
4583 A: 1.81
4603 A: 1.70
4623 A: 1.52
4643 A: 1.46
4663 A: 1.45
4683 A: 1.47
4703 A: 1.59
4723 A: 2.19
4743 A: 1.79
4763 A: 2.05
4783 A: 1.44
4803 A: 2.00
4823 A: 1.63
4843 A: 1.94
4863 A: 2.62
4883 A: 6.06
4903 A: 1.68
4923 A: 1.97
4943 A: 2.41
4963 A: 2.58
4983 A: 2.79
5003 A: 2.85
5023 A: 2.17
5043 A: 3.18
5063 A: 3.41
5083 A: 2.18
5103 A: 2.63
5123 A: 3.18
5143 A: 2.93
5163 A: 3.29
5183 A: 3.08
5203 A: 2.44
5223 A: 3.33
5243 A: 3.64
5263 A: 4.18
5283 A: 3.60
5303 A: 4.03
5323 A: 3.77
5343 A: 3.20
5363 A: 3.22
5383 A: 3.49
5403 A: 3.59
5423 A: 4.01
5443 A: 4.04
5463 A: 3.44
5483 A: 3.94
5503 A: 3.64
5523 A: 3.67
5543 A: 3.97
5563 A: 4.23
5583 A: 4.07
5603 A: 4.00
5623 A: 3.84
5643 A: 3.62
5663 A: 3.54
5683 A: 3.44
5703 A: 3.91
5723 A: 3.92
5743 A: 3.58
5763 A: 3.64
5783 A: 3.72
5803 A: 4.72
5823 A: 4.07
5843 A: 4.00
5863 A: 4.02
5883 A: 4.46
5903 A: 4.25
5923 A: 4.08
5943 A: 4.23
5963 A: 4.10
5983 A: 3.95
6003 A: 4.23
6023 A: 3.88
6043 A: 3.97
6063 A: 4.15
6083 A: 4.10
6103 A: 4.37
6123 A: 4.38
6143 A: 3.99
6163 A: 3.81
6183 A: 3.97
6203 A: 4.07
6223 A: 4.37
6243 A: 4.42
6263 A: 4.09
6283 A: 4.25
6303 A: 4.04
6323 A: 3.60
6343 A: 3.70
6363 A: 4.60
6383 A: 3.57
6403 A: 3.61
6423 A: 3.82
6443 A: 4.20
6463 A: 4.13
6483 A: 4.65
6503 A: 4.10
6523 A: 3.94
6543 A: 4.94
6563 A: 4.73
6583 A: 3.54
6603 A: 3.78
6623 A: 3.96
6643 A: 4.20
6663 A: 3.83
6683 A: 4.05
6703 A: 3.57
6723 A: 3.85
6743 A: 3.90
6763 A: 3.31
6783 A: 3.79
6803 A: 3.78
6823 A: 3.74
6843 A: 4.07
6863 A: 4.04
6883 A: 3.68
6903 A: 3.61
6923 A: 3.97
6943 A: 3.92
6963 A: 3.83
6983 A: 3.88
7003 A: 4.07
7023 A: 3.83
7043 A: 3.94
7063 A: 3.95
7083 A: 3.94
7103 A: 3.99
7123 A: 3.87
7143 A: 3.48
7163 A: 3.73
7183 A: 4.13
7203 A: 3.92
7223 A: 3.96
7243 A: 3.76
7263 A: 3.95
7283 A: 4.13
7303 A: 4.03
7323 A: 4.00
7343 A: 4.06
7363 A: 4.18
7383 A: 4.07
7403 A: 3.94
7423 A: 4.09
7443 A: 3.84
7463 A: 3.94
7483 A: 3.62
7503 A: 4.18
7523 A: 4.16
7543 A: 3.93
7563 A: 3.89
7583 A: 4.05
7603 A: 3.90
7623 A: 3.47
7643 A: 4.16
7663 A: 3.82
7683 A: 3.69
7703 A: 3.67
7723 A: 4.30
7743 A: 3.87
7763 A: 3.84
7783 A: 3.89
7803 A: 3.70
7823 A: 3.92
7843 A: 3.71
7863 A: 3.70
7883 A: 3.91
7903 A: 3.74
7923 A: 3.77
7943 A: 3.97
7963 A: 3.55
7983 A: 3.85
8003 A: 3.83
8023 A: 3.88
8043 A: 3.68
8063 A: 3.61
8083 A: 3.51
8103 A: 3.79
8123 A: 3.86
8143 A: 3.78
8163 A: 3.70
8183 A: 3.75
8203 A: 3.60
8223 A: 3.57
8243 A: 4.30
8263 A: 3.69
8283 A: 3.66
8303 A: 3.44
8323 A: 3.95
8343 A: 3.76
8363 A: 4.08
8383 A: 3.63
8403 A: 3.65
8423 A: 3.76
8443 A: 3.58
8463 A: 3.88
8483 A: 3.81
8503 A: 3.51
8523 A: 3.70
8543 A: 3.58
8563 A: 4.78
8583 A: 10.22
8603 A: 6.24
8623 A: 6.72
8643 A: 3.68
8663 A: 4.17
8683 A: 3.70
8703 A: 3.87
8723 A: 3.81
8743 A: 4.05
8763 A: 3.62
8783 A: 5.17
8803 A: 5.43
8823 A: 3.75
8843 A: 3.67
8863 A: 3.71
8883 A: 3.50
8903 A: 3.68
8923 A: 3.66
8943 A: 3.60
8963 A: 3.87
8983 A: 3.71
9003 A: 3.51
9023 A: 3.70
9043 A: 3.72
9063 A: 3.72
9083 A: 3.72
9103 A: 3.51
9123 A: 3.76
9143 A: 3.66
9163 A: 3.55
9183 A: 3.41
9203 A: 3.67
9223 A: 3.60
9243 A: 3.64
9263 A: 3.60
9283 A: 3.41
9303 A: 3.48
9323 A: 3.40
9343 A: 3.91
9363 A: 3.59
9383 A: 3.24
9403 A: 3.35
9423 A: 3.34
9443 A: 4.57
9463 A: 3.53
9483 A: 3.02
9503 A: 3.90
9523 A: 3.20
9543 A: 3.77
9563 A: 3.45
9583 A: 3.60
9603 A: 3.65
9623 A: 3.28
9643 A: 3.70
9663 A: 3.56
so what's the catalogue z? 0.31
